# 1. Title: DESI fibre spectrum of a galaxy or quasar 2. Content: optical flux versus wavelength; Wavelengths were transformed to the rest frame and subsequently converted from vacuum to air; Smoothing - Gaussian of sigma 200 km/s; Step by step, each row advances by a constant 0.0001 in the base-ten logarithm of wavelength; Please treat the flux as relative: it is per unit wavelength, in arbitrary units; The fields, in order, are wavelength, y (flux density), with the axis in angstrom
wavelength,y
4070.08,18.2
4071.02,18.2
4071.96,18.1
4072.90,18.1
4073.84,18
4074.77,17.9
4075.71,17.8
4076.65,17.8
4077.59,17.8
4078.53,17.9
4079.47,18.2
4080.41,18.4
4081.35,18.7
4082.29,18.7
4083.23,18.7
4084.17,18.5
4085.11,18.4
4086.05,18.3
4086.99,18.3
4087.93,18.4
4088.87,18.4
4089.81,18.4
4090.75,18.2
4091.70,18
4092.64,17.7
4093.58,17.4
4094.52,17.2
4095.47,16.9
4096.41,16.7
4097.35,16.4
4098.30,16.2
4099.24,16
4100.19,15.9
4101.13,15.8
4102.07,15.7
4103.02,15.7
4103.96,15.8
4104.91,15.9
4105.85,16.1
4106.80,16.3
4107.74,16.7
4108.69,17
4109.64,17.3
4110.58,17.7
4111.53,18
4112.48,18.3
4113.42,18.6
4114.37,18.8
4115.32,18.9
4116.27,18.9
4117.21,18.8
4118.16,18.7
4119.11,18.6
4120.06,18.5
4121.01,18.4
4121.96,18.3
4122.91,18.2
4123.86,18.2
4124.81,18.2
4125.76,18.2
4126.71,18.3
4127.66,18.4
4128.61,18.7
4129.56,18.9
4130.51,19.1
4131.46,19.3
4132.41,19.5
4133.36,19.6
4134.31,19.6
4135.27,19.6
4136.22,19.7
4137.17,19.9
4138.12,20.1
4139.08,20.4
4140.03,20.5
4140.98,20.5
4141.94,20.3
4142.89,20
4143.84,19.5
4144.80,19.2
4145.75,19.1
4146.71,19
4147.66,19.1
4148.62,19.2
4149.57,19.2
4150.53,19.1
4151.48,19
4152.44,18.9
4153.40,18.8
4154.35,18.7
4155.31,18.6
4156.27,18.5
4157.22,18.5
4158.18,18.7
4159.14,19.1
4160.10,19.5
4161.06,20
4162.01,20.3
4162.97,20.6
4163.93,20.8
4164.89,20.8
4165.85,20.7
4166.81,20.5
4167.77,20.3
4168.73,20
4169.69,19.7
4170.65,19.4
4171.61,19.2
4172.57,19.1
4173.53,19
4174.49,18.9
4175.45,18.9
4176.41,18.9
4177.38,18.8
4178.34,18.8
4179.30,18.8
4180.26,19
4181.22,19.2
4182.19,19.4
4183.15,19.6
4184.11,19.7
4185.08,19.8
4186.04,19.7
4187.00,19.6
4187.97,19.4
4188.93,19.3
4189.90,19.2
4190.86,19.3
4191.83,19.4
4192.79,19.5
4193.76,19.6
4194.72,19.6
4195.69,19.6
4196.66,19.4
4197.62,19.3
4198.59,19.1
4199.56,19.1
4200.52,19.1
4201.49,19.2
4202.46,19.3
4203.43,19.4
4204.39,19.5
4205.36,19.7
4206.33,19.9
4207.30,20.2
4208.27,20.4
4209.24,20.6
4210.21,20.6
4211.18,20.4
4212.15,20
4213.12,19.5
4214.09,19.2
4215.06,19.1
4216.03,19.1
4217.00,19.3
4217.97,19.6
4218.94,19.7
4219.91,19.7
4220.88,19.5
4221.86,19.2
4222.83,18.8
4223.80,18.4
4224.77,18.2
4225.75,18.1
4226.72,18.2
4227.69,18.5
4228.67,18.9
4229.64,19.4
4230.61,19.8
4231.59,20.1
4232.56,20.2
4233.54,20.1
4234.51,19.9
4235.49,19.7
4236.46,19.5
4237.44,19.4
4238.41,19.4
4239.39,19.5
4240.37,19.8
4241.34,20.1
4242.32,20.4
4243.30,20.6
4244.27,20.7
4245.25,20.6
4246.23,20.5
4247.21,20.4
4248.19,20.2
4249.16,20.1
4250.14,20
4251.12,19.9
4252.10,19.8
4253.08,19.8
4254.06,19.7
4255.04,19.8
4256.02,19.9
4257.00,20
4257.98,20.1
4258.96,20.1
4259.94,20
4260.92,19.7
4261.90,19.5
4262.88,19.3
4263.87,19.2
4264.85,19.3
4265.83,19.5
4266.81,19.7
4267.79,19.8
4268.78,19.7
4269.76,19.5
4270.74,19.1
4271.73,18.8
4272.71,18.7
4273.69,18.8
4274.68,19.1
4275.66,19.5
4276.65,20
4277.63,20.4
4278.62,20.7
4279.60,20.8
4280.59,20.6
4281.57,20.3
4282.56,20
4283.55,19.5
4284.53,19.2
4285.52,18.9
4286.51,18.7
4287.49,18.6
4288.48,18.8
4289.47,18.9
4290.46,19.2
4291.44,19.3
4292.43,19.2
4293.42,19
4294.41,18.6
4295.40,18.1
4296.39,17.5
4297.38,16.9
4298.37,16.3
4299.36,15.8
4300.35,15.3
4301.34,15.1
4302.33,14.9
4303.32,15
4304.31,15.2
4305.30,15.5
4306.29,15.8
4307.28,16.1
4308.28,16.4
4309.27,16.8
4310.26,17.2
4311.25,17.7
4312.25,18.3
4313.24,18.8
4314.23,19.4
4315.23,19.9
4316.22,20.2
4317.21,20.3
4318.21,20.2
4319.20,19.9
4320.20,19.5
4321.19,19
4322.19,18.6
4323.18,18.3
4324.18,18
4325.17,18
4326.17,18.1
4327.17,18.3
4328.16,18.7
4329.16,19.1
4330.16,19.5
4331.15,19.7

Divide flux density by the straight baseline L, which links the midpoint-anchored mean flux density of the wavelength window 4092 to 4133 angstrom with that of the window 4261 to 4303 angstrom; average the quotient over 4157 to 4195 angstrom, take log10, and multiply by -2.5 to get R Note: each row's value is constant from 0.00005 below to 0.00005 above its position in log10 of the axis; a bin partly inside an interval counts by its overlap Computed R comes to -0.08 mag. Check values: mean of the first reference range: 17.6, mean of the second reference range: 18.8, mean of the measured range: 19.5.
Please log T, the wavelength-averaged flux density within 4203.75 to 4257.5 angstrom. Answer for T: 19.7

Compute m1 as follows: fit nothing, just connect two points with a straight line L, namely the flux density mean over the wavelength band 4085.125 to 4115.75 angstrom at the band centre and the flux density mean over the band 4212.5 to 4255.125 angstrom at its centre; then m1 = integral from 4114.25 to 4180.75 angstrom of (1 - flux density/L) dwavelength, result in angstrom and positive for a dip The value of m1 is -4.4 angstrom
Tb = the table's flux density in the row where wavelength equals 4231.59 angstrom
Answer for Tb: 20.1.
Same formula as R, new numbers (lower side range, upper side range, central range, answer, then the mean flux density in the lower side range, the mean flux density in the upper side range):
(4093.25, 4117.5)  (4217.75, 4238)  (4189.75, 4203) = -0.036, 17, 19.3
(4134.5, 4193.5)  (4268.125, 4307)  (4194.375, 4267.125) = -0.044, 19.5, 18.3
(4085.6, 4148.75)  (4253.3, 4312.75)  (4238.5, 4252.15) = -0.095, 18.2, 18.6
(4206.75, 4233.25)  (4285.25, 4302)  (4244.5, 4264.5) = -0.069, 19.4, 17.8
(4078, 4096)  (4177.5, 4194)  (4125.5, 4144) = -0.045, 18.1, 19.4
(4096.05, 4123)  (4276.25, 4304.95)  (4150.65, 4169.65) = -0.117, 17.3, 18.3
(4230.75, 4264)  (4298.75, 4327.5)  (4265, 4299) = -0.024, 19.9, 17.6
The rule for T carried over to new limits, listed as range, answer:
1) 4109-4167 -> 19.1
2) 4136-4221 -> 19.5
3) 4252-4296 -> 19.5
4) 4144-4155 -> 19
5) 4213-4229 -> 19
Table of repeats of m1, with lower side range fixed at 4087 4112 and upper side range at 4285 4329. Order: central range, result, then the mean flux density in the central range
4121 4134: -1.2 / 18.7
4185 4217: -3.9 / 19.6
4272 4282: -1.2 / 19.9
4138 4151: -1.9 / 19.6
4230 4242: -1.5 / 19.8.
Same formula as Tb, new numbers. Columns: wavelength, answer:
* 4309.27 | 16.8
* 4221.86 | 19.2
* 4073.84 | 18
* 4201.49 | 19.2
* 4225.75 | 18.1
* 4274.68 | 19.1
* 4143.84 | 19.5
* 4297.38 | 16.9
